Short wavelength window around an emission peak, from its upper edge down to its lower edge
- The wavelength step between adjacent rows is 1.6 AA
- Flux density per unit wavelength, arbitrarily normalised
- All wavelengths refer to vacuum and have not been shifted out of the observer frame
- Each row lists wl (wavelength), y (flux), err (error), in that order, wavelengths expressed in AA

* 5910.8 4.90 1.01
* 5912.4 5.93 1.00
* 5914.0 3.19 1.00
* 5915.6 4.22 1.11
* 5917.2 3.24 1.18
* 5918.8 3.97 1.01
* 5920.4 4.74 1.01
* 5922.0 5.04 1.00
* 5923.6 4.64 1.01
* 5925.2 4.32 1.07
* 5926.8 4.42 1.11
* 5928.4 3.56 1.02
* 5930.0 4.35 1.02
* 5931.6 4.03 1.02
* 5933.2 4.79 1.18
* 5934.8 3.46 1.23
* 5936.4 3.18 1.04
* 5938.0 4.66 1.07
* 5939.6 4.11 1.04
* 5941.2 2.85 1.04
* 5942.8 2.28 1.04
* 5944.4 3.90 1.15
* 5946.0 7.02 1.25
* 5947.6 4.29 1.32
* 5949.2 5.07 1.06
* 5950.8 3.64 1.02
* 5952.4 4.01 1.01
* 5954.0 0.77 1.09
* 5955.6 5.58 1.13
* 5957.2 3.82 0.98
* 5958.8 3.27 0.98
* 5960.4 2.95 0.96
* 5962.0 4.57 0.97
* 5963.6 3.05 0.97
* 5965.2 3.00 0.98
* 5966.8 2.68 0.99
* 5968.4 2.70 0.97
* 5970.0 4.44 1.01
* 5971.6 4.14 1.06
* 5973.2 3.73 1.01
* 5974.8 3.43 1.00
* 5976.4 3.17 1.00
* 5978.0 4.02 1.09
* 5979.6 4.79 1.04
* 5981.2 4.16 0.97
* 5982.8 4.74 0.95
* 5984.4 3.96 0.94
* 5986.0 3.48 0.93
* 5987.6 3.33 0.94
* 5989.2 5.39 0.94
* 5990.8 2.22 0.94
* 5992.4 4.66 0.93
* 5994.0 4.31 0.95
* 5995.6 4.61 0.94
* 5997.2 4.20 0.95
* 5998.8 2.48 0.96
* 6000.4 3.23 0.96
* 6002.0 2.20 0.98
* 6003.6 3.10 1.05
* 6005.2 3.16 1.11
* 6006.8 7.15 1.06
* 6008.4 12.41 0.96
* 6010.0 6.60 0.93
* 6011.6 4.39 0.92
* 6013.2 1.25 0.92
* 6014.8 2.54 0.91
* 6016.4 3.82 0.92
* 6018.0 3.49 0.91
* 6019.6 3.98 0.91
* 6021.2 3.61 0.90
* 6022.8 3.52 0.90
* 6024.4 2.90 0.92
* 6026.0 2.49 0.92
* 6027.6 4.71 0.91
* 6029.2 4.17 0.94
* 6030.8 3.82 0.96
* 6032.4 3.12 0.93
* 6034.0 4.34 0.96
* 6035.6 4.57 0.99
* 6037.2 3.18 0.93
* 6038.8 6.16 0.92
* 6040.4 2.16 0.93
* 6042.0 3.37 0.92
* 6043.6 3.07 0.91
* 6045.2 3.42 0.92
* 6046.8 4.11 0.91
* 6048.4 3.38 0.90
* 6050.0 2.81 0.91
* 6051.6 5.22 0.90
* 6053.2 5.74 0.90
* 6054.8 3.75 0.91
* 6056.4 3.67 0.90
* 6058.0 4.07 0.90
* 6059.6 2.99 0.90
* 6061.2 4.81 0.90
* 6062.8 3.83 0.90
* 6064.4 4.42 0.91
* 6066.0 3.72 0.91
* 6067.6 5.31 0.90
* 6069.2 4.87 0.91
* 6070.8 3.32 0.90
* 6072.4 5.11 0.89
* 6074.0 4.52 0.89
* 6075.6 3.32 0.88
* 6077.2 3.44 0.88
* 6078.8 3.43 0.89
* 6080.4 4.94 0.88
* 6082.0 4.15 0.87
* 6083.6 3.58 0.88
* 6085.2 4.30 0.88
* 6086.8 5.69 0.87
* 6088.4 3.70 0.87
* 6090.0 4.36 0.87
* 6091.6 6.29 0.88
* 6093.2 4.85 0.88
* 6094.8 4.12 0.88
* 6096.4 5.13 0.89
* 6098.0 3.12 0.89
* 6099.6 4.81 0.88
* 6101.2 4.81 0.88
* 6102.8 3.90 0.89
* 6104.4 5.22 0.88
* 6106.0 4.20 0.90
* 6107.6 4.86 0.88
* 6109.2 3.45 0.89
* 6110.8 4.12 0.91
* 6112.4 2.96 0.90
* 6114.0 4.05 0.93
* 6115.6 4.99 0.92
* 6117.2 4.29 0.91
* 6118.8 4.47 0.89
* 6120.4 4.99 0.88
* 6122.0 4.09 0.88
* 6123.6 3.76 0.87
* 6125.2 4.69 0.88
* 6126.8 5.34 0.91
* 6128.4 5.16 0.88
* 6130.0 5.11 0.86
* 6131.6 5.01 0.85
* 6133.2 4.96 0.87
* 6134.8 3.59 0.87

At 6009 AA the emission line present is H-gamma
